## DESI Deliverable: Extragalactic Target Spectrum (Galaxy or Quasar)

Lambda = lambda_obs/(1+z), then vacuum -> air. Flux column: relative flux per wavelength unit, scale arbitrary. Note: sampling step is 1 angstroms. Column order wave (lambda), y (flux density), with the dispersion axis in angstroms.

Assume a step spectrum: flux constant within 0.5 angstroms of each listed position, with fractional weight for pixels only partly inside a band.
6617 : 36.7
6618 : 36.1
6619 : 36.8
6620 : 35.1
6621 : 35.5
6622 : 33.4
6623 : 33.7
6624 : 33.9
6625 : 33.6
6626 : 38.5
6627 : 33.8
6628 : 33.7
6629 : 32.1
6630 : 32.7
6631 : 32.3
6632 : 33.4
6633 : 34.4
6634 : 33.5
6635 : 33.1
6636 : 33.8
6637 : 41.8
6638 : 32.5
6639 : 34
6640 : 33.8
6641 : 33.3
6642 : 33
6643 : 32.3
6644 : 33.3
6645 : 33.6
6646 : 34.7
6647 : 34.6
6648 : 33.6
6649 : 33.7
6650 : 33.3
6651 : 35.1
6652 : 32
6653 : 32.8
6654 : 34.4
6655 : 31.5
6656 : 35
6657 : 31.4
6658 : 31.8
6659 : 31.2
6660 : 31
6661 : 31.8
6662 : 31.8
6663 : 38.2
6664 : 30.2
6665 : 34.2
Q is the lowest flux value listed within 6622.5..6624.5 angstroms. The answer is 33.7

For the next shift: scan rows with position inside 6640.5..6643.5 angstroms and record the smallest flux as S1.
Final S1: 32.3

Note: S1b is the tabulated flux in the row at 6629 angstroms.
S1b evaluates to 32.1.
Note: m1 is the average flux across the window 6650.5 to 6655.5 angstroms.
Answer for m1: 33.2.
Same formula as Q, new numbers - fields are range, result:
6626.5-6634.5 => 32.1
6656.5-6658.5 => 31.4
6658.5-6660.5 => 31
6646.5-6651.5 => 33.3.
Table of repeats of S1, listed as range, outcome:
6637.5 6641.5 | 32.5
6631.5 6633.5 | 33.4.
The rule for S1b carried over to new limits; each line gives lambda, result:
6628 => 33.7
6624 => 33.9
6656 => 35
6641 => 33.3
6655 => 31.5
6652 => 32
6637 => 41.8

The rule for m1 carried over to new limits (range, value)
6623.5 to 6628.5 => 34.7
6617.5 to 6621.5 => 35.9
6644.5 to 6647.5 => 34.3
